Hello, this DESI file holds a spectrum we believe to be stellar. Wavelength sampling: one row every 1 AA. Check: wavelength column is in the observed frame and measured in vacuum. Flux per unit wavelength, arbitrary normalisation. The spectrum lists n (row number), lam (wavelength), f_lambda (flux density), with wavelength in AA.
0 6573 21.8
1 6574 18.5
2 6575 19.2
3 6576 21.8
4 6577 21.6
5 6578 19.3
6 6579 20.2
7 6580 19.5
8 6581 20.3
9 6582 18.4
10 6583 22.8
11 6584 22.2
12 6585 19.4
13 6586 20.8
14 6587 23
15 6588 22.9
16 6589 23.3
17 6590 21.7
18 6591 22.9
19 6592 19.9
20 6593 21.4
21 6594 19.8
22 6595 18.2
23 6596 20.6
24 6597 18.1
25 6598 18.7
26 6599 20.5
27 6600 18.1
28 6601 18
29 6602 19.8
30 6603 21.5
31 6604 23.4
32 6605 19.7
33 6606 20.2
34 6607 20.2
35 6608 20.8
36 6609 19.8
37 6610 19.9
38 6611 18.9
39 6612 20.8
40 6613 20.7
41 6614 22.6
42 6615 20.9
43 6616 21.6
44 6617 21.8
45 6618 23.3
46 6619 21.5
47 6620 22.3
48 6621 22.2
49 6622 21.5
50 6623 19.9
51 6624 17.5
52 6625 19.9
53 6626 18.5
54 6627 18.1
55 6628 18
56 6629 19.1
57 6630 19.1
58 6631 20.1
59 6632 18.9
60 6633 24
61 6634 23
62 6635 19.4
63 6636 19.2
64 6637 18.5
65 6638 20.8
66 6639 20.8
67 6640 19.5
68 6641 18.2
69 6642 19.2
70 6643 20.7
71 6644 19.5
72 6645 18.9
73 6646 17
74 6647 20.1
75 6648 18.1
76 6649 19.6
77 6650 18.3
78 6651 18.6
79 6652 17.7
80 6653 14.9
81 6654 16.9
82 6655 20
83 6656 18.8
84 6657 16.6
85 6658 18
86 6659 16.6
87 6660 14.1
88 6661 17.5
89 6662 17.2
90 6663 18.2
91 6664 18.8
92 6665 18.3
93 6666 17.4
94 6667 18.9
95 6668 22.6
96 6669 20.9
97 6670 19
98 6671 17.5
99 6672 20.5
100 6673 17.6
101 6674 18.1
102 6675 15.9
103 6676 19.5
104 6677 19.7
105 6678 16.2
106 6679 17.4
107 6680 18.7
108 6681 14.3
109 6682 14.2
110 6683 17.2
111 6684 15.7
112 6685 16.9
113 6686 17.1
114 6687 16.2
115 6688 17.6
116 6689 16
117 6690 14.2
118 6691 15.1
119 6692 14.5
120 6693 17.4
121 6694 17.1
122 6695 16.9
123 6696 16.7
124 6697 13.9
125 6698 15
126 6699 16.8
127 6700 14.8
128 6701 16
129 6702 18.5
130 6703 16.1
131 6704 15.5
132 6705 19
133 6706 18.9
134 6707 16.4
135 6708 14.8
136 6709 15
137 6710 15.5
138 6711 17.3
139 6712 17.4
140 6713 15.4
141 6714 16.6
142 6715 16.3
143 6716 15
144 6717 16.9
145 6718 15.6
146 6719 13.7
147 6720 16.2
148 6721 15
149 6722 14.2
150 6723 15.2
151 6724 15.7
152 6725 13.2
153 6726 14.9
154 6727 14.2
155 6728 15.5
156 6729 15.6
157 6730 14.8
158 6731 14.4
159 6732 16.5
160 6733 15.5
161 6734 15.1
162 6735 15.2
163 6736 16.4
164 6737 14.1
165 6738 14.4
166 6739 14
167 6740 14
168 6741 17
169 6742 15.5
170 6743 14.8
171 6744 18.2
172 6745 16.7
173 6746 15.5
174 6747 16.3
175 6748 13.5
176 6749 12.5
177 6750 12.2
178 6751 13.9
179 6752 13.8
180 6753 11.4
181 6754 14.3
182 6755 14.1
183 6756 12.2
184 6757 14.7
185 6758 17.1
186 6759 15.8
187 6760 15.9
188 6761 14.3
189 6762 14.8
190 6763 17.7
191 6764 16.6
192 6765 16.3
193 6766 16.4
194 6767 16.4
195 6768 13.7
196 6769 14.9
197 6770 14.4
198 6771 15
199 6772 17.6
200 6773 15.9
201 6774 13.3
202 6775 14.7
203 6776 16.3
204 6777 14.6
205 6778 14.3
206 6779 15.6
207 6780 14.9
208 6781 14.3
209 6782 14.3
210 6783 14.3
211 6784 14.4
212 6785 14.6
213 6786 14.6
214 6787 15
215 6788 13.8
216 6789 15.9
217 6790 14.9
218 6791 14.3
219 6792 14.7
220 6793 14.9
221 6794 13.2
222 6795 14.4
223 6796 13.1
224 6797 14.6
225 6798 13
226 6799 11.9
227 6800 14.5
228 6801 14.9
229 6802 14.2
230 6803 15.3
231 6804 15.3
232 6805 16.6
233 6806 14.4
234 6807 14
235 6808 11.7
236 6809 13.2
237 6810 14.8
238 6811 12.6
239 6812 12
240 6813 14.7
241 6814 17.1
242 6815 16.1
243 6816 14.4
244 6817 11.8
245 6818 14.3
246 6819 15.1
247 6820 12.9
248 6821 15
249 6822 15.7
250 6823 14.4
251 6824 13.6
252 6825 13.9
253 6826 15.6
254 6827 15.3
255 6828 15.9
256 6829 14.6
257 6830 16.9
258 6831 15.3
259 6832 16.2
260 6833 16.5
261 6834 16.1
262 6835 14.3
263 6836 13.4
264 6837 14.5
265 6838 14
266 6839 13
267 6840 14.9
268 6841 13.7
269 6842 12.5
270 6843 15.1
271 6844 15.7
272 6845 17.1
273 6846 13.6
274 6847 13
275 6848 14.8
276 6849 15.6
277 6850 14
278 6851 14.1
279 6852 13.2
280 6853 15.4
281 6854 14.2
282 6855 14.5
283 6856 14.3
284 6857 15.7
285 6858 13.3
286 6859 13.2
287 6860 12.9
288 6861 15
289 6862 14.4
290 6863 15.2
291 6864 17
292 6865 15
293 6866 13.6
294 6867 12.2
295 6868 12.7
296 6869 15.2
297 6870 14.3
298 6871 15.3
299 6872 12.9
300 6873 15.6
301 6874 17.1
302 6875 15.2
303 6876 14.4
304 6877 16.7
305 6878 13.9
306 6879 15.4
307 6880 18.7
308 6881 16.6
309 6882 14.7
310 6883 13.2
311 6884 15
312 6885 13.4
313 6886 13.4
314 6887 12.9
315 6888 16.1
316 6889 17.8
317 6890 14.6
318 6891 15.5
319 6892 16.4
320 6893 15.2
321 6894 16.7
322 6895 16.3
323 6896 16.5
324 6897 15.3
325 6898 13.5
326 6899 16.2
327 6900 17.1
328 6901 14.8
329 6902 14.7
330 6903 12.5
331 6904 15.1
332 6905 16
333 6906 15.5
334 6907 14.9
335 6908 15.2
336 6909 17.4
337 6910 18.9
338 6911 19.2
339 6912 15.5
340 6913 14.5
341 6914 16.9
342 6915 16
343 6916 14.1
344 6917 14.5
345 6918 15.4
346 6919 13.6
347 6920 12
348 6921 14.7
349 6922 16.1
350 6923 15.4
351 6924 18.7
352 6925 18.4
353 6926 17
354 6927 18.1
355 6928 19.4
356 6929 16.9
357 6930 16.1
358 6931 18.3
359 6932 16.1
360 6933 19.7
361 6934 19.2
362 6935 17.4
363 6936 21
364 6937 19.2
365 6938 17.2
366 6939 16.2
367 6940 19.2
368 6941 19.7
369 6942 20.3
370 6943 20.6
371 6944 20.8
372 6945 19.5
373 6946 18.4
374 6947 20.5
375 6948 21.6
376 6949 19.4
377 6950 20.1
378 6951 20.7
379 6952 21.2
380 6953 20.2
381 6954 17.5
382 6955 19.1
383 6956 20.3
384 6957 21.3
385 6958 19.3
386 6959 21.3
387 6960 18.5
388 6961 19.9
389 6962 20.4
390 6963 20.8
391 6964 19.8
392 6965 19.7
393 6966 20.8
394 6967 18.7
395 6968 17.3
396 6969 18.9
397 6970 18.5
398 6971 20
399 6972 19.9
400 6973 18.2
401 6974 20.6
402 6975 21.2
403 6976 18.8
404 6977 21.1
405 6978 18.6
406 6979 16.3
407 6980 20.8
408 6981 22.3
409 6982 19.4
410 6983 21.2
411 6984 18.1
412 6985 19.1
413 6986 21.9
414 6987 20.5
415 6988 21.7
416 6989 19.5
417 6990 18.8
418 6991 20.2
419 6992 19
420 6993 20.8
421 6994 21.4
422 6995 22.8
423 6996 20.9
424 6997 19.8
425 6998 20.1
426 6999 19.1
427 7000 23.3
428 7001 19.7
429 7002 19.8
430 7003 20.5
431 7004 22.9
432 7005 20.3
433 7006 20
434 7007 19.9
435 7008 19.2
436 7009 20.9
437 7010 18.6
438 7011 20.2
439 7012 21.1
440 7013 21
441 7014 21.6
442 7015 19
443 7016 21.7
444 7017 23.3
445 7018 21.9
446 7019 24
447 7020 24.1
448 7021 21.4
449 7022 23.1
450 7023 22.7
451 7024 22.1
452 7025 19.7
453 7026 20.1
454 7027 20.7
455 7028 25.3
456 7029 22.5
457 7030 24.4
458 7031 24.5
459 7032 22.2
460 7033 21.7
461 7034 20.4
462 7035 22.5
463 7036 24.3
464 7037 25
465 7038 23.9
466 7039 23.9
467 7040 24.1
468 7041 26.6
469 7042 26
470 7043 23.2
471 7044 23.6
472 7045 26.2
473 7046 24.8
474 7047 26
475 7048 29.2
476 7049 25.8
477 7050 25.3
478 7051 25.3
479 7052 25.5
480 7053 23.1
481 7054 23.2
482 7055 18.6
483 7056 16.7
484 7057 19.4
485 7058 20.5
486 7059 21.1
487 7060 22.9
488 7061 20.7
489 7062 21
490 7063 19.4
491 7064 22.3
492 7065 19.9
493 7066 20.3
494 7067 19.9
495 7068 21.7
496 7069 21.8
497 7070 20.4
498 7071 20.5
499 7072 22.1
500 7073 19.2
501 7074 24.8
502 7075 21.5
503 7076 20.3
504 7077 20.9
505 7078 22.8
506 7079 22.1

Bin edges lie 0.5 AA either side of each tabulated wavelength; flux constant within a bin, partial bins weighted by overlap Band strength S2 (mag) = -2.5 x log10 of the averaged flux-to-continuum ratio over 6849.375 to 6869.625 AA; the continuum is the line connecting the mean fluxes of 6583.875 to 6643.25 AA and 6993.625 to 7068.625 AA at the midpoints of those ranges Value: 0.44 mag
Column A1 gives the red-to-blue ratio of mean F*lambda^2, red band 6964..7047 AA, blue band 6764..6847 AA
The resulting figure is 1.54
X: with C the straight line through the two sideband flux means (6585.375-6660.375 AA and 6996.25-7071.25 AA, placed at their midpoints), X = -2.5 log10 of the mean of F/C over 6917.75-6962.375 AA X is 0.16 mag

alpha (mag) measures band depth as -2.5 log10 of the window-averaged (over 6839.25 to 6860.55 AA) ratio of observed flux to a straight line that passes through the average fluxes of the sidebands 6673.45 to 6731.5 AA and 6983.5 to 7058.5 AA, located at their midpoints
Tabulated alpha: 0.297 mag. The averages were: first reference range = 16.1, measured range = 14.3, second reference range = 22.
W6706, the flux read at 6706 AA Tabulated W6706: 18.9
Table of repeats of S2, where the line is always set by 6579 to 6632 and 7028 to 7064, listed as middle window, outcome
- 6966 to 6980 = 0.19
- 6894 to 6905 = 0.41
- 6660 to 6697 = 0.20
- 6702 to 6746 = 0.33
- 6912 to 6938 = 0.32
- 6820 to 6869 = 0.45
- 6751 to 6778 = 0.39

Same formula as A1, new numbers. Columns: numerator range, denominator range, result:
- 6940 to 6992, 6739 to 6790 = 1.41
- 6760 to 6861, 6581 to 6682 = 0.79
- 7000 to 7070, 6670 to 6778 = 1.55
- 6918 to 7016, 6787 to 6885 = 1.39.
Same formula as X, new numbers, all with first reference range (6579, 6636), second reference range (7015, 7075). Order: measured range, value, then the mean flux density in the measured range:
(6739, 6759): 0.402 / 14.6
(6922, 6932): 0.254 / 17.4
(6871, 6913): 0.374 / 15.5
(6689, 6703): 0.297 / 15.9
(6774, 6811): 0.431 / 14.4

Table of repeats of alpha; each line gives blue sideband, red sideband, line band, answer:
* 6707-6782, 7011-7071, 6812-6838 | 0.16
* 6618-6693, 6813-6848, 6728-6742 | 0.11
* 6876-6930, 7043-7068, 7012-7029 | -0.05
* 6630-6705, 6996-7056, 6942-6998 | 0.09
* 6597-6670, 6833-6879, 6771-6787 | 0.09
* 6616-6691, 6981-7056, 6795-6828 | 0.37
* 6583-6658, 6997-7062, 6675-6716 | 0.24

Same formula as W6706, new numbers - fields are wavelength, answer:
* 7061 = 20.7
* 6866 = 13.6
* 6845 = 17.1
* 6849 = 15.6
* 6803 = 15.3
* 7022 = 23.1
